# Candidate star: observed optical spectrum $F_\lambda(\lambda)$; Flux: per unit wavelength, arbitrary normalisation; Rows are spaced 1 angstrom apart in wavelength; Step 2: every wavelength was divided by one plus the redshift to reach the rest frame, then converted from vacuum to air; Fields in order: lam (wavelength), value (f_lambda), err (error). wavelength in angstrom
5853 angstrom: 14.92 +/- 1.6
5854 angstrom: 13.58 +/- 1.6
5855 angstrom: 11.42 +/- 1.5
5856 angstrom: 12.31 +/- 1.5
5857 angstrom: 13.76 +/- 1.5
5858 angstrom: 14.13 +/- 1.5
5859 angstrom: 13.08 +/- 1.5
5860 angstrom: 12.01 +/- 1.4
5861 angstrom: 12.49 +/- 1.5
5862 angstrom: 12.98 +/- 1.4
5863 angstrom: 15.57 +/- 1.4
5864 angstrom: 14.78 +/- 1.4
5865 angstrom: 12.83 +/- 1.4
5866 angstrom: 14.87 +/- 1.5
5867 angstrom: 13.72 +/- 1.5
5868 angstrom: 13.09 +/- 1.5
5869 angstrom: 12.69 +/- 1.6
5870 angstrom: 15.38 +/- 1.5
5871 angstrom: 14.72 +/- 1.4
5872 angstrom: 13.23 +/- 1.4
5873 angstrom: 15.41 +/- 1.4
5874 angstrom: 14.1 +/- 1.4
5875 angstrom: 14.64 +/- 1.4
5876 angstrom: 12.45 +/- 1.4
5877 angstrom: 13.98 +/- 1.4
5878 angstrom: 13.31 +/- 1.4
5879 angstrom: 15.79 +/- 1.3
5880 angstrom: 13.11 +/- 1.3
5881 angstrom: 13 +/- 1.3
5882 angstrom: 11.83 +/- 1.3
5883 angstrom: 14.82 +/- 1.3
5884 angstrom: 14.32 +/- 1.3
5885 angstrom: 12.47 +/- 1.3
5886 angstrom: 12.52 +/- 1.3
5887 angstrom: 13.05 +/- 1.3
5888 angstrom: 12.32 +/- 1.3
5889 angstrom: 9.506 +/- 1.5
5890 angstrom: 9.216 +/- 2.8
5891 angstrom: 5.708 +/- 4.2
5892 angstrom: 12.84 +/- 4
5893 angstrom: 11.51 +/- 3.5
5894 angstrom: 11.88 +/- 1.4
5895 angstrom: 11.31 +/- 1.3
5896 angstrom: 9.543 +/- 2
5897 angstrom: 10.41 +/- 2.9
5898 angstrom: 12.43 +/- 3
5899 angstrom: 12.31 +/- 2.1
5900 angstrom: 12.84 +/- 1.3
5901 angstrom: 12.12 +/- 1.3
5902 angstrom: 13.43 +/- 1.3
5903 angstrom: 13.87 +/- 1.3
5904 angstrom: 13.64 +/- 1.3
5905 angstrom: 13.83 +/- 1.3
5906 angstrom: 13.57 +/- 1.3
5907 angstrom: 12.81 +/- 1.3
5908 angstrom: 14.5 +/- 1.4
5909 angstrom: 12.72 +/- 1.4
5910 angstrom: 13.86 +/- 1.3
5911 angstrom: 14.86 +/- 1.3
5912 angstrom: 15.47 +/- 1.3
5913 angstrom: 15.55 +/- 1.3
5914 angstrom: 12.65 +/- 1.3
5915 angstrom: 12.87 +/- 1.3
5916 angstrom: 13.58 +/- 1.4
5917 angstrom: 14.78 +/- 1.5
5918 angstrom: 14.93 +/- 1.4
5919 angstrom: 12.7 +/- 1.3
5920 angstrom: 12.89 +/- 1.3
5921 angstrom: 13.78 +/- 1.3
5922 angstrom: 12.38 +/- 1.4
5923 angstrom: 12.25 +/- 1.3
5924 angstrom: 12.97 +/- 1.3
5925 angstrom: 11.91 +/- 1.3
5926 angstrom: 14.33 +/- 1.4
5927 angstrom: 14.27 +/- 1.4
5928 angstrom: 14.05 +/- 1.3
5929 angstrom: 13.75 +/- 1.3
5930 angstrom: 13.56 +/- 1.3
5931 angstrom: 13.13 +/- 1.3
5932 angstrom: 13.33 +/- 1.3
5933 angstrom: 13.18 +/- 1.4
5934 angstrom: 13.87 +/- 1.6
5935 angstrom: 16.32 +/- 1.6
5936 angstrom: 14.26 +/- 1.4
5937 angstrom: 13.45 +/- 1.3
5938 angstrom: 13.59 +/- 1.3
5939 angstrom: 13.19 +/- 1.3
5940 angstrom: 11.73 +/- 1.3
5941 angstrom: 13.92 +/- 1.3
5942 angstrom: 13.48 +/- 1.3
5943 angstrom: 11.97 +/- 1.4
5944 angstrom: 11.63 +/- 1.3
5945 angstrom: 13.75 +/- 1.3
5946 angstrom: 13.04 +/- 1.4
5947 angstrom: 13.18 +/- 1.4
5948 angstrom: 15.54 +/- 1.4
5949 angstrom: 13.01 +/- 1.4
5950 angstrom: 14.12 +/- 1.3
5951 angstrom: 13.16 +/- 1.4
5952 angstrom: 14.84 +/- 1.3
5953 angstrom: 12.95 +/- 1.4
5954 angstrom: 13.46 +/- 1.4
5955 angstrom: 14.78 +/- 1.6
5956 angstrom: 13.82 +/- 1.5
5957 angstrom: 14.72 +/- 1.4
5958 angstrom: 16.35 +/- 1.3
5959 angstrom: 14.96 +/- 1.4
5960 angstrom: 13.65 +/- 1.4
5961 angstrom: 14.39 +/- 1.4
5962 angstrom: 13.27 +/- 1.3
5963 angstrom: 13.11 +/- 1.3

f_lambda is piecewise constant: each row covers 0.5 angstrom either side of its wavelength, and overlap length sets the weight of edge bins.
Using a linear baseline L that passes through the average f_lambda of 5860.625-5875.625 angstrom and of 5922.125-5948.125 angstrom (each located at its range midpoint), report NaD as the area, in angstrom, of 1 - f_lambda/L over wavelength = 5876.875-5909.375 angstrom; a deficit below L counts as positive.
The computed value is 3.2 angstrom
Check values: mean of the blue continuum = 14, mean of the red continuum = 13.4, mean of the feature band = 12.4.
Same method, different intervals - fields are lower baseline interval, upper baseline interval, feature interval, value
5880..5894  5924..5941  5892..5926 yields -1.0 angstrom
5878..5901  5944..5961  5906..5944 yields -1.3 angstrom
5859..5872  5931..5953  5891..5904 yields 1.7 angstrom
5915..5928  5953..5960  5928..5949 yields 0.6 angstrom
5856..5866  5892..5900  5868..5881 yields -1.3 angstrom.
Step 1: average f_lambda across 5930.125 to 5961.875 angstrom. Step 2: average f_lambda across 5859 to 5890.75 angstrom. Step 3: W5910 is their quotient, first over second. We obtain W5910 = 1.0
